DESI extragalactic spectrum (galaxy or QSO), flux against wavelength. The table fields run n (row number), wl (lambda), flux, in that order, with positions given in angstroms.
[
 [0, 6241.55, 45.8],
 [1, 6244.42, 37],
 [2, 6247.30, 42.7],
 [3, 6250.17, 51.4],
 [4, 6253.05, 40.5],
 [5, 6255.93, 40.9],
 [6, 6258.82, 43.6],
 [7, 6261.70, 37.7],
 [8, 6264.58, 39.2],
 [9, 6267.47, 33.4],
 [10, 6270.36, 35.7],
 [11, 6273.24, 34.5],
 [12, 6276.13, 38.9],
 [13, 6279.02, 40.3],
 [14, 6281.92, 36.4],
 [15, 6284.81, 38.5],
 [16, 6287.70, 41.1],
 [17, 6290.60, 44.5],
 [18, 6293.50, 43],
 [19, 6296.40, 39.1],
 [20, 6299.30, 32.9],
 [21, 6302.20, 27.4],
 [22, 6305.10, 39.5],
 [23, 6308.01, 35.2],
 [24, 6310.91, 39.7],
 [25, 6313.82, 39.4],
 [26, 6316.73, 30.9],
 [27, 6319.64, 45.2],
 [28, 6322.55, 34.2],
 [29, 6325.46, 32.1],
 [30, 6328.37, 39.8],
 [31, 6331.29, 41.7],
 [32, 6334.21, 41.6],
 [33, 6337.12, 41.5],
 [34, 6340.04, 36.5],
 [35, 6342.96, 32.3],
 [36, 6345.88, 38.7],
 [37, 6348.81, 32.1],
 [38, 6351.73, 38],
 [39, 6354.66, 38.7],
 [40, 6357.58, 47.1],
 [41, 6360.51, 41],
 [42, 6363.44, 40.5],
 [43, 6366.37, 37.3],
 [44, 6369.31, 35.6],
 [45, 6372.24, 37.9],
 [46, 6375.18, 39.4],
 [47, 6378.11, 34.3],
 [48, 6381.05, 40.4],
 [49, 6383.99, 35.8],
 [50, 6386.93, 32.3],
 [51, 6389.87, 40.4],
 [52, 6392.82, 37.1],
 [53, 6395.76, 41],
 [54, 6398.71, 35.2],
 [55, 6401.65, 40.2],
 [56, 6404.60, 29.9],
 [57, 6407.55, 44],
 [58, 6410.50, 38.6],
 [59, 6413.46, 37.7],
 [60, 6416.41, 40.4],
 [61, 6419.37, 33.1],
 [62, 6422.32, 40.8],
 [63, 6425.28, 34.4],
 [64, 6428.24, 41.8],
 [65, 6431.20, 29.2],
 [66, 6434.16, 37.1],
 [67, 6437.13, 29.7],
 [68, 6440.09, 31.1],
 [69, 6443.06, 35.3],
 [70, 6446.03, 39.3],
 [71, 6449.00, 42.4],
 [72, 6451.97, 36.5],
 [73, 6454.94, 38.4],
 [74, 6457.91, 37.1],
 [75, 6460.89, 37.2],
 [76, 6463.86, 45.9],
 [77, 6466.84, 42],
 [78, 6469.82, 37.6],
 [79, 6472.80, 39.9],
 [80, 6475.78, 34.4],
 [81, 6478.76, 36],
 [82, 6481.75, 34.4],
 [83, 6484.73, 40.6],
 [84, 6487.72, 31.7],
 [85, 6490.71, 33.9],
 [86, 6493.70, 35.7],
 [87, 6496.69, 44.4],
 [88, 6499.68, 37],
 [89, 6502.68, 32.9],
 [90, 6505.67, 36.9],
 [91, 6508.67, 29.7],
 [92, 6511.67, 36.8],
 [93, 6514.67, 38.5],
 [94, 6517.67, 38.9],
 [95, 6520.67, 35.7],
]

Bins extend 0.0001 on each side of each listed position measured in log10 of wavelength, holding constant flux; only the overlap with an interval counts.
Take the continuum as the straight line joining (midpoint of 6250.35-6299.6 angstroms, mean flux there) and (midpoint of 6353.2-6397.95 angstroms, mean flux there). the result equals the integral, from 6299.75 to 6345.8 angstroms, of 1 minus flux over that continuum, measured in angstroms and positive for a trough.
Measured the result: 2.2 angstroms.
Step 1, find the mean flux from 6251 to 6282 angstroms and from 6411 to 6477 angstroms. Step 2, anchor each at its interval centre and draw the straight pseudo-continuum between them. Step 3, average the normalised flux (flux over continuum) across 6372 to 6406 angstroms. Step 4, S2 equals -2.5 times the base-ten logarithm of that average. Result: 0.02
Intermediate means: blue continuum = 38.6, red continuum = 37.4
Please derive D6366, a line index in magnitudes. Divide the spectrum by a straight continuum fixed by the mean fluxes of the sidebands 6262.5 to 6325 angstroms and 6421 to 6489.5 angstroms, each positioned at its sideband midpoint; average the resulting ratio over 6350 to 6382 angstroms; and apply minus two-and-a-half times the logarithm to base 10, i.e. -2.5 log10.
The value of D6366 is -0.05 mag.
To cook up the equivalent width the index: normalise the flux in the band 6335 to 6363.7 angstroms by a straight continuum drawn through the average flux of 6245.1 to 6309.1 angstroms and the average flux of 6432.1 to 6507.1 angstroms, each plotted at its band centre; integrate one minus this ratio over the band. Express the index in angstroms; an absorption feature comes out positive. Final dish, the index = -0.3 angstroms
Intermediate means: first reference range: 38.9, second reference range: 37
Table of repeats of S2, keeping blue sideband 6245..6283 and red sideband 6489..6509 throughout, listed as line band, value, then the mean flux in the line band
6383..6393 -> 0.04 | 36.3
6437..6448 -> 0.07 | 34.7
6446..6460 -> -0.05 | 38.6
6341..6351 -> 0.11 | 34.7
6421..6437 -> 0.03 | 36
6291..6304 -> 0.08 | 36.4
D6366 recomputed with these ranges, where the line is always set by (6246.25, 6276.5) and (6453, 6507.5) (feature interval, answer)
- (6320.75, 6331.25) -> 0.07 mag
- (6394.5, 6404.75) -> 0.03 mag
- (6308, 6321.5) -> 0.03 mag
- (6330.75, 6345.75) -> 0.01 mag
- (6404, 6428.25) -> 0.01 mag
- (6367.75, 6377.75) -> 0.04 mag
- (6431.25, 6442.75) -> 0.17 mag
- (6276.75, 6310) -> 0.04 mag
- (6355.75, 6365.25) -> -0.10 mag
